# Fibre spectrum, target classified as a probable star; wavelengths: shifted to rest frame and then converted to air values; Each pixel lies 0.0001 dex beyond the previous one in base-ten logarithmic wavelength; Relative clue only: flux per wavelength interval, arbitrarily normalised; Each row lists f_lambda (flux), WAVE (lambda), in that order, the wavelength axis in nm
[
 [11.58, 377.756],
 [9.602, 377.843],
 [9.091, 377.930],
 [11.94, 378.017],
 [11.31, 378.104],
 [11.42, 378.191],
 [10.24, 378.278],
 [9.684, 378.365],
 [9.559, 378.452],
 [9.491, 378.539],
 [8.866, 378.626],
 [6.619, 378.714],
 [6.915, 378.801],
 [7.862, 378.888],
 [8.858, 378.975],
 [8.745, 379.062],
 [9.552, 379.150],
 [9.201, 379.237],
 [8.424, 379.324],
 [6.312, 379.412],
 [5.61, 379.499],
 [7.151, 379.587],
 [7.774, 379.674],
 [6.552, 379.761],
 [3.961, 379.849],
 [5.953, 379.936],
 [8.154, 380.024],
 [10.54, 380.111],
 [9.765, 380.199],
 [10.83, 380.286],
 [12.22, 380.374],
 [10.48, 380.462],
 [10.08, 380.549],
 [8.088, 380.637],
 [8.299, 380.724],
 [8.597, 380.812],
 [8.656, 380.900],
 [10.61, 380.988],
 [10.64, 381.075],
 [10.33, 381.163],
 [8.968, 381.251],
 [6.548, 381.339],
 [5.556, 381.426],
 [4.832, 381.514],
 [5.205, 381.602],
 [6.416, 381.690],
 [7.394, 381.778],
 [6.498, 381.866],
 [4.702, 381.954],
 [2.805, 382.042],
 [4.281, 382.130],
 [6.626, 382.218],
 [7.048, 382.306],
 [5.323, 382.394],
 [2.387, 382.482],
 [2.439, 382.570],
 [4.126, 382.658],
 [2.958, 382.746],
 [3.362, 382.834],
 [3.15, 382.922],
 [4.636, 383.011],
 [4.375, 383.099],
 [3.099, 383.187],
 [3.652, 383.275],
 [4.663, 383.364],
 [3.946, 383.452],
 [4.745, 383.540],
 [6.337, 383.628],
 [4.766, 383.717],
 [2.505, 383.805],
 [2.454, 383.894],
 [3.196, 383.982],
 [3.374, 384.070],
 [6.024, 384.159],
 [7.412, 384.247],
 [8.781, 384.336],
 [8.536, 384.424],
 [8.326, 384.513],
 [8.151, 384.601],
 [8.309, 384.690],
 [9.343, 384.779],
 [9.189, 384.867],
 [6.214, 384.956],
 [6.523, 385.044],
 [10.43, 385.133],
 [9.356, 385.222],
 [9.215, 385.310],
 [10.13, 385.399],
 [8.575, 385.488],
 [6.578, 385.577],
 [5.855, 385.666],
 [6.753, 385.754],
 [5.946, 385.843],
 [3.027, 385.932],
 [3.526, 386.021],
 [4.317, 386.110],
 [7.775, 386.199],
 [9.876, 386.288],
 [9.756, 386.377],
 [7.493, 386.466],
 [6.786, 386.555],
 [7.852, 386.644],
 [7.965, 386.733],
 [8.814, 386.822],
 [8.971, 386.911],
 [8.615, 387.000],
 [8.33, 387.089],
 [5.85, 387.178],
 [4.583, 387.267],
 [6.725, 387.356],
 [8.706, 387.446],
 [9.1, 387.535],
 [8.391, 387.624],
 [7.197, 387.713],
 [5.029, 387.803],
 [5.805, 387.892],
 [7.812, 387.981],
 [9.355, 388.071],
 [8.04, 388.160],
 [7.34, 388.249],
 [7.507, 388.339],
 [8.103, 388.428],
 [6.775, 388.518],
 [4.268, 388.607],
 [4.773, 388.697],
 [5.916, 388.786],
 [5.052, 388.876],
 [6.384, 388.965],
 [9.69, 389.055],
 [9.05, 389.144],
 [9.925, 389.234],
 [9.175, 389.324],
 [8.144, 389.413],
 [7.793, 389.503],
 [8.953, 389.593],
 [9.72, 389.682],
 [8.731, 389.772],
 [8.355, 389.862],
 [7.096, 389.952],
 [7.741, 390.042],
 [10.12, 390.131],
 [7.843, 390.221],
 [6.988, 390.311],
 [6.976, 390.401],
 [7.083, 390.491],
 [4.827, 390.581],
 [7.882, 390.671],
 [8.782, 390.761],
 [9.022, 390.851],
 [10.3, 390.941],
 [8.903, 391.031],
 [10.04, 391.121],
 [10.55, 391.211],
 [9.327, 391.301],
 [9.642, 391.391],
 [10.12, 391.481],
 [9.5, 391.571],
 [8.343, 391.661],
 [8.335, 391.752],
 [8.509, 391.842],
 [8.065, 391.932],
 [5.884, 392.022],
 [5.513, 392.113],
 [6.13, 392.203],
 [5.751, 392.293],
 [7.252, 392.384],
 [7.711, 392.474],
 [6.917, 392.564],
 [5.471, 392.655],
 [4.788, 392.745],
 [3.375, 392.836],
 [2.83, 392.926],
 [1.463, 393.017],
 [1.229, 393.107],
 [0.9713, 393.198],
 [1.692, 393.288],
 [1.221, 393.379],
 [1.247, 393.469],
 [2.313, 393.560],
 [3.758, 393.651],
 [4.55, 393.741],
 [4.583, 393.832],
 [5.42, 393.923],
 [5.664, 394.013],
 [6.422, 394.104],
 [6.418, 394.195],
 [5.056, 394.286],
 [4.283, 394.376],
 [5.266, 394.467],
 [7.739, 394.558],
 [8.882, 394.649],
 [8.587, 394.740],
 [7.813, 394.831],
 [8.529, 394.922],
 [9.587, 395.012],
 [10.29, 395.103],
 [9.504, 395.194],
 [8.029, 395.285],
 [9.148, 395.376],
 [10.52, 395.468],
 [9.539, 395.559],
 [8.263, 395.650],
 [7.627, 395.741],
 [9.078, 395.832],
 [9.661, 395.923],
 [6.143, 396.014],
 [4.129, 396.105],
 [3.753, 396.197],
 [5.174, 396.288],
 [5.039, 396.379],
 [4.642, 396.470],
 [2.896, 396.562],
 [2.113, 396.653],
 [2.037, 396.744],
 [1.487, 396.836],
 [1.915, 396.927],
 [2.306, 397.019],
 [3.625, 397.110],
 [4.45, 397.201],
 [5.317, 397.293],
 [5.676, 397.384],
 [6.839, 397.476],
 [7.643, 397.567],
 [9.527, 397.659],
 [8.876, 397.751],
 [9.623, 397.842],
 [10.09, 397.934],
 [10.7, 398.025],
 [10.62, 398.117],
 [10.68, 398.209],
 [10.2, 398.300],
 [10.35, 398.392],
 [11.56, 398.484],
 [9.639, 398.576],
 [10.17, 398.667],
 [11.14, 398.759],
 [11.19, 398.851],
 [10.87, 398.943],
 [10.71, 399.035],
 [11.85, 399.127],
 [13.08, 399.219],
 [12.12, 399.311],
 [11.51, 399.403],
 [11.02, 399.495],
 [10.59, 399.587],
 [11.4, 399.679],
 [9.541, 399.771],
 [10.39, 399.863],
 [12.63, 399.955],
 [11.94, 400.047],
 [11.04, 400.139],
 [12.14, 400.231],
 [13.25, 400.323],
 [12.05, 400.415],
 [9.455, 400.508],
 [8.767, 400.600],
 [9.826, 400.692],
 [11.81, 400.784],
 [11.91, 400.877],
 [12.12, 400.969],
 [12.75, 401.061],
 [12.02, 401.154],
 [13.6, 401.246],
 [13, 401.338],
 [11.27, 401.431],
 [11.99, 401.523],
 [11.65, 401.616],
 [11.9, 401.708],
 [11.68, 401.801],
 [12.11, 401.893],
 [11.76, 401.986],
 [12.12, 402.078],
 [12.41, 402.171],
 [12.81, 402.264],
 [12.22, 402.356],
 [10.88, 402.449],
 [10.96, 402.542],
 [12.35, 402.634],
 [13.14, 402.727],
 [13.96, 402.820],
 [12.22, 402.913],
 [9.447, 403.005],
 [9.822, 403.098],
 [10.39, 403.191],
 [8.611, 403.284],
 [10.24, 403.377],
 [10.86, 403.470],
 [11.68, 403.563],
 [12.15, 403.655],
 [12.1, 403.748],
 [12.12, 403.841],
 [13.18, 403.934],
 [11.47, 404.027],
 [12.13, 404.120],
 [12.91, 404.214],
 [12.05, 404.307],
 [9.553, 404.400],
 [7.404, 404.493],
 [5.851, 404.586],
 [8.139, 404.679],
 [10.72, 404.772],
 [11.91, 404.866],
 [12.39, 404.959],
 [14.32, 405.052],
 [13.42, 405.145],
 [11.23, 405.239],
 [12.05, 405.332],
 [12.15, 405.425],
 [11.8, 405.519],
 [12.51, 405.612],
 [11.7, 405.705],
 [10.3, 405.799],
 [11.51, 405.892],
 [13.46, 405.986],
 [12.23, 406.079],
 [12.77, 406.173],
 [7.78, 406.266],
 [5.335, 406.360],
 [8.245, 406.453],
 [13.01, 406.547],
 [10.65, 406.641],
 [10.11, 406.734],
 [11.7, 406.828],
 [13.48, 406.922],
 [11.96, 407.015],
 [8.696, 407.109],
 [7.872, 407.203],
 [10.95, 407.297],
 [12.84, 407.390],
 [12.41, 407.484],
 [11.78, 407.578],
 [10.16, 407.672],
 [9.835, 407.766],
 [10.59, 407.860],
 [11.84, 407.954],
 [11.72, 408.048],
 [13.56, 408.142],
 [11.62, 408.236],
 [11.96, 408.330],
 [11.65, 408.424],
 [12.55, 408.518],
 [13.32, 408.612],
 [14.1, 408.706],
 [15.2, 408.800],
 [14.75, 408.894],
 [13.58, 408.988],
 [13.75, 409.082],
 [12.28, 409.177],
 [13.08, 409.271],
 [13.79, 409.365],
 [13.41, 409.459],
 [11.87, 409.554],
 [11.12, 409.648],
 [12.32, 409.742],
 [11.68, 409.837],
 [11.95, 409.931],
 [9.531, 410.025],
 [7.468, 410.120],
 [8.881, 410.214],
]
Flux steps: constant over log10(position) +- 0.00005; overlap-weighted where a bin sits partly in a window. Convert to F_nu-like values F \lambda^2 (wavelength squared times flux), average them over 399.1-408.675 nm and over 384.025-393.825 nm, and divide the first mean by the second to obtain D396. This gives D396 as 1.7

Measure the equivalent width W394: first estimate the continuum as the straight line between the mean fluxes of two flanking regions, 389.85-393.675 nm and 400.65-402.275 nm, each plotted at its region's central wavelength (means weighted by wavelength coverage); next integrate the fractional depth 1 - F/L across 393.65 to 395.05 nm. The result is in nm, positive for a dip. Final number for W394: 0.269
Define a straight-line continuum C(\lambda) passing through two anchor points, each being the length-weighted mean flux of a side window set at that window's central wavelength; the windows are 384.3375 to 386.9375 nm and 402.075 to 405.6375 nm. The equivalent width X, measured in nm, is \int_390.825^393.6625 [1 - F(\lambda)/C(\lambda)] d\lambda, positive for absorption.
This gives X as 0.90 nm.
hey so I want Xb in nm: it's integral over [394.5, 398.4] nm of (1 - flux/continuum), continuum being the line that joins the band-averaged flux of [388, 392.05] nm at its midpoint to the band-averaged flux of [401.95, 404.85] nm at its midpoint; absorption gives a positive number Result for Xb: 0.99 nm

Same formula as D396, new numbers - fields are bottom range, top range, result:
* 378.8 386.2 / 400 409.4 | 1.94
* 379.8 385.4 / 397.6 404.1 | 1.88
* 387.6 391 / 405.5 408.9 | 1.63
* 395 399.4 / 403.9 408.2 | 1.46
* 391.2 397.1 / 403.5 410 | 2.08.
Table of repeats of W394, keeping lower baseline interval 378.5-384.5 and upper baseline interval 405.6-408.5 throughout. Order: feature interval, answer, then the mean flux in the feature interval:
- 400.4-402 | -0.249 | 11.6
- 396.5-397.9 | 0.655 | 5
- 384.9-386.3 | 0.043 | 7.08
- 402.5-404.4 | -0.195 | 11.5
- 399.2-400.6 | -0.216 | 11.4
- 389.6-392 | -0.092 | 8.55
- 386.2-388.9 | 0.092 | 7.38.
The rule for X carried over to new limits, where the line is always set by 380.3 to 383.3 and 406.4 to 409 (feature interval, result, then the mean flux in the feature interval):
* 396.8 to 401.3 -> 0.06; 9.87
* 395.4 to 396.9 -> 0.57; 5.75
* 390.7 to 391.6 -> -0.14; 9.6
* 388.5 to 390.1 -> 0.05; 7.68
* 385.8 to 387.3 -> 0.06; 7.05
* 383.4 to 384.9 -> 0.15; 6.17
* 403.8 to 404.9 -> 0.04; 10.6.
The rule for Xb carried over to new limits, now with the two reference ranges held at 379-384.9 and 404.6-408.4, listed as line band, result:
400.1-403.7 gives -0.43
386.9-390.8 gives 0.17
